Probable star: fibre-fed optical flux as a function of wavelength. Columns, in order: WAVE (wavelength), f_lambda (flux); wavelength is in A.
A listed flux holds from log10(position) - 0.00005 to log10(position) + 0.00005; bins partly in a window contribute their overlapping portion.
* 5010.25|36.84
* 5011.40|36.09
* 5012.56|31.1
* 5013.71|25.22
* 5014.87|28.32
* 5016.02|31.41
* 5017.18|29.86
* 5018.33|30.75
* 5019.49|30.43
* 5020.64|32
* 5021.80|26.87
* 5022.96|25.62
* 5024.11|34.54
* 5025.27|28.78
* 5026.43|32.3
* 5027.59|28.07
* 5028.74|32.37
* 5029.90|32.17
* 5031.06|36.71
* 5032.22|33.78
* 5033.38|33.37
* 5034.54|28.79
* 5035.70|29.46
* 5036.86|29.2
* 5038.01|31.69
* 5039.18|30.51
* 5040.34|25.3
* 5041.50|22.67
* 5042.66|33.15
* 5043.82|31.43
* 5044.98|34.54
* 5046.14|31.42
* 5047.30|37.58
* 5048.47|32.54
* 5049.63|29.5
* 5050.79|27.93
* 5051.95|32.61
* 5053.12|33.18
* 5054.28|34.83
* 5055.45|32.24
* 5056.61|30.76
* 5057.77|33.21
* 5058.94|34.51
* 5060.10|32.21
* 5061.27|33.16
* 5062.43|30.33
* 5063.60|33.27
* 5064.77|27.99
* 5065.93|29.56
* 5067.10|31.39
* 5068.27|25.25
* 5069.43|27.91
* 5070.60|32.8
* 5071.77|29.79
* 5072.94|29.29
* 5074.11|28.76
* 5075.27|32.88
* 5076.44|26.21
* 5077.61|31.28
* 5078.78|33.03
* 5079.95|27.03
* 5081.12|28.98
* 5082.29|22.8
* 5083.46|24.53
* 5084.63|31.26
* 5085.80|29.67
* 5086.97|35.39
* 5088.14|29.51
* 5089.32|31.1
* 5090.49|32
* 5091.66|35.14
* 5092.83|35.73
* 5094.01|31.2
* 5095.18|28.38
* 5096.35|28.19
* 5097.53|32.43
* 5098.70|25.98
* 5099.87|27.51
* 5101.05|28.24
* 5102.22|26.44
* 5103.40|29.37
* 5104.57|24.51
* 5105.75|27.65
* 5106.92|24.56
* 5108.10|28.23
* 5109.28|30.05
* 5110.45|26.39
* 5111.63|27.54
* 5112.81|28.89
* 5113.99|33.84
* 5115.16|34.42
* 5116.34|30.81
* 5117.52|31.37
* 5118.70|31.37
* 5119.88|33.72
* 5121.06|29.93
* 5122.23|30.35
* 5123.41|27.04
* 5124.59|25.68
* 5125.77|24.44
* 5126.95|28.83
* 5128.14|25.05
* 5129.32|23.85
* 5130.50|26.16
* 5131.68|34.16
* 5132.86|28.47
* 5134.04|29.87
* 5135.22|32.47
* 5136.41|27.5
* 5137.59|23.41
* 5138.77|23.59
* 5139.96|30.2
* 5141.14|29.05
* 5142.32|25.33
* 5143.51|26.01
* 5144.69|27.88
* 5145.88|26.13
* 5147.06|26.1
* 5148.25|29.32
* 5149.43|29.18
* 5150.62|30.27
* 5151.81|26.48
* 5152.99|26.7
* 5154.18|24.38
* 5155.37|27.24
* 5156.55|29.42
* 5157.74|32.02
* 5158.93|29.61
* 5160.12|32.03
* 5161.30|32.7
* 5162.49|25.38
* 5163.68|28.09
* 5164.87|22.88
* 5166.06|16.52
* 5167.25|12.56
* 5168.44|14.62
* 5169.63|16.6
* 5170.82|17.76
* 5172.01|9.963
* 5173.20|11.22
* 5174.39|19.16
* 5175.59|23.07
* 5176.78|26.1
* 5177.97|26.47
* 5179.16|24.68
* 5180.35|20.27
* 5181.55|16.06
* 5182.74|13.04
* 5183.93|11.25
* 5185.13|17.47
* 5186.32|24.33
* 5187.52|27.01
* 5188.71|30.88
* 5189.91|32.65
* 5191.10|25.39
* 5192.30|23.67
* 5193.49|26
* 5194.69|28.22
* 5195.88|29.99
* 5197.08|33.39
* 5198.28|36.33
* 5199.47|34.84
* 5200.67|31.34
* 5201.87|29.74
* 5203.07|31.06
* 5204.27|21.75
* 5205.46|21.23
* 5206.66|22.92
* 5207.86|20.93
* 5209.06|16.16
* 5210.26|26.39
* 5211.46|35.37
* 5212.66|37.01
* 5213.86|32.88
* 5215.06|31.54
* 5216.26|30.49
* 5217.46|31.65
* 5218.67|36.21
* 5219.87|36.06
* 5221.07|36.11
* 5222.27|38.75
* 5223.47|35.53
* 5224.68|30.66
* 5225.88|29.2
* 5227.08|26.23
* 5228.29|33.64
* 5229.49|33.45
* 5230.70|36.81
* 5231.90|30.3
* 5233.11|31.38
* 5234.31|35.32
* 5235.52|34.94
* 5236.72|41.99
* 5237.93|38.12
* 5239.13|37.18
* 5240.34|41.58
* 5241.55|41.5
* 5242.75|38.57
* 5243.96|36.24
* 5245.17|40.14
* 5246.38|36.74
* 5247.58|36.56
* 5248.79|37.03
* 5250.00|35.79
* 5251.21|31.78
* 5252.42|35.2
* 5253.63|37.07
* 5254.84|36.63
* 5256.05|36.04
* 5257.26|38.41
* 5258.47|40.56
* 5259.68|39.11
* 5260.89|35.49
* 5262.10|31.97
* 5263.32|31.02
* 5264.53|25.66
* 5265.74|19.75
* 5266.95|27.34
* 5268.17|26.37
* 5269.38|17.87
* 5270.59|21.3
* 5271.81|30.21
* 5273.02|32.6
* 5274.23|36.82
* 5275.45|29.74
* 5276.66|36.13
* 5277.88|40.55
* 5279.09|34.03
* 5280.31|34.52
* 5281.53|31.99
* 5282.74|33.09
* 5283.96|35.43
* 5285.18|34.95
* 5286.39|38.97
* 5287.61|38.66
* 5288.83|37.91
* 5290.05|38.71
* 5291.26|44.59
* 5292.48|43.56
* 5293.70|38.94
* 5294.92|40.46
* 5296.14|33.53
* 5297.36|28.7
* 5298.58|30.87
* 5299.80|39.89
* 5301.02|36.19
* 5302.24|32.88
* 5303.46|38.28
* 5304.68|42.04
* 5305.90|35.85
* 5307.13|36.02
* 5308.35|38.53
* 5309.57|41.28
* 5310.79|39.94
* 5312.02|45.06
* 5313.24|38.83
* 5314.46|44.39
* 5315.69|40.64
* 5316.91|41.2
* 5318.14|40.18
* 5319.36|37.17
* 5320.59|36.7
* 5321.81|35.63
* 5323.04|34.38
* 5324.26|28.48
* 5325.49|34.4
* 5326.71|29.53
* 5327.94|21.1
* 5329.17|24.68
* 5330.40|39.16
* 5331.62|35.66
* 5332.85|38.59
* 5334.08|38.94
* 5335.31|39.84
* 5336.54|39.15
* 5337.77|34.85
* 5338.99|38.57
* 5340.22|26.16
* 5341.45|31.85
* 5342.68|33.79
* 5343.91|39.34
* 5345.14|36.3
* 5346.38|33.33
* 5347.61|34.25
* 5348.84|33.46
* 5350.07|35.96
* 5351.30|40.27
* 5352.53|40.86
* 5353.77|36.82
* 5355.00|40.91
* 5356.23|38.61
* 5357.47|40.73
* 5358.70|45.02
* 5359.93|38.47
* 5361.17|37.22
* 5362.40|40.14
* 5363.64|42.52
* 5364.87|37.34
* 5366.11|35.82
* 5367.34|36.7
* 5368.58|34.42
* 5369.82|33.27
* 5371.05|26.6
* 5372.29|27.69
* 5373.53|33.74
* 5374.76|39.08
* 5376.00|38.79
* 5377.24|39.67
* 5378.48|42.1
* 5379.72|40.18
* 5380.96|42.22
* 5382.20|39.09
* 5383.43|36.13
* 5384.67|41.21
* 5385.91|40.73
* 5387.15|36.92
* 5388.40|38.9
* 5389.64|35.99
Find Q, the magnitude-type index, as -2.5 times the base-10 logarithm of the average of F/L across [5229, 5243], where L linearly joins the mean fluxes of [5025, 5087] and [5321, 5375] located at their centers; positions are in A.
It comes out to -0.09 mag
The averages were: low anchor 30.7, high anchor 35.5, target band 36.8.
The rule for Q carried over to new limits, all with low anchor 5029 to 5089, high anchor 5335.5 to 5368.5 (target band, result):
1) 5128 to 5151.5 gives 0.17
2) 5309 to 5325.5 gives -0.06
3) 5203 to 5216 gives 0.25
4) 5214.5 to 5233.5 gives 0.04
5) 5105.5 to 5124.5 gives 0.08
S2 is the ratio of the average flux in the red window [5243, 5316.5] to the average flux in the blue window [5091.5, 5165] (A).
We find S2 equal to 1.24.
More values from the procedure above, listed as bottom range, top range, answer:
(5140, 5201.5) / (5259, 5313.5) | 1.40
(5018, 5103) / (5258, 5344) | 1.15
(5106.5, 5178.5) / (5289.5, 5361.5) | 1.40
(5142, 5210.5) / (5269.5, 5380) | 1.48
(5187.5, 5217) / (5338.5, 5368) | 1.30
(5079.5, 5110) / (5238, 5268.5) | 1.21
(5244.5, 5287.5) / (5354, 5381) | 1.13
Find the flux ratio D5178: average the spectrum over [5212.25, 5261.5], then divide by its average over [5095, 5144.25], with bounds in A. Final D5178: 1.26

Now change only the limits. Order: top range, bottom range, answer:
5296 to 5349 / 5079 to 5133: 1.23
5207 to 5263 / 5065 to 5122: 1.16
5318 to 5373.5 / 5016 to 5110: 1.17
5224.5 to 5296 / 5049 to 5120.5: 1.15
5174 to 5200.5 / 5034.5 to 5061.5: 0.80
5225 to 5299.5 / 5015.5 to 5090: 1.13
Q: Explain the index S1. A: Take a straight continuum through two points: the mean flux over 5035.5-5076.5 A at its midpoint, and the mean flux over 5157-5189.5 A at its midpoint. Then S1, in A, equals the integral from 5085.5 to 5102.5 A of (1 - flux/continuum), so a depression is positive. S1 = -1.6 A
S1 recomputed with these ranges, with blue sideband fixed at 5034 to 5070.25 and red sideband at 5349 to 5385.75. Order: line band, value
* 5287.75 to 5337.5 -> -0.4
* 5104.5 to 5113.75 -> 1.3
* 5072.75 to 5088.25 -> 1.1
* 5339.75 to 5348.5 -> 0.9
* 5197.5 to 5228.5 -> 3.6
